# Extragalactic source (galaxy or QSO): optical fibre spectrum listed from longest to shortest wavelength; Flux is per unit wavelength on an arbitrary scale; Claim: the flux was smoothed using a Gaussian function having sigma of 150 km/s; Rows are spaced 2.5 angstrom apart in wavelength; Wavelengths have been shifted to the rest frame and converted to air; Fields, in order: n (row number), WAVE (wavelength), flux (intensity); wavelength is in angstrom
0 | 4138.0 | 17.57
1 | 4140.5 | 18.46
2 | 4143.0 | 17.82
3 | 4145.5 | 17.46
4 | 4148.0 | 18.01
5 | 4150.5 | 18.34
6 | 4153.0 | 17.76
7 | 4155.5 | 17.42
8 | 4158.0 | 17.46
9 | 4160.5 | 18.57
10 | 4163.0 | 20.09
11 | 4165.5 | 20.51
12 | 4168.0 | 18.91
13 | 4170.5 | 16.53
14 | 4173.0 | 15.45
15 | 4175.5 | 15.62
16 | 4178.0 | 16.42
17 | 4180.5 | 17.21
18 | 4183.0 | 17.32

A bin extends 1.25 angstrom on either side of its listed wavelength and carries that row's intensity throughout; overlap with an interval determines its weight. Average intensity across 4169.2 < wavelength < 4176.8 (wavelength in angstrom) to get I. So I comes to 15.9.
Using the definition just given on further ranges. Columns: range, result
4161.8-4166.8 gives 20.3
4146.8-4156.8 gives 17.9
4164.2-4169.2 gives 19.7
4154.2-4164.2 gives 18.4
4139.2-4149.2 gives 17.9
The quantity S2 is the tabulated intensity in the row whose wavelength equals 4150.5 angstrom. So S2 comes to 18.34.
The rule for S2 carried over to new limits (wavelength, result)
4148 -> 18.01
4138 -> 17.57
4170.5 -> 16.53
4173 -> 15.45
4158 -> 17.46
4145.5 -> 17.46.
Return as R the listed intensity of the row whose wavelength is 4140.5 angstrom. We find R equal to 18.46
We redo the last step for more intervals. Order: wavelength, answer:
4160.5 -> 18.57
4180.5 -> 17.21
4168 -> 18.91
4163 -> 20.09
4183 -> 17.32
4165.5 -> 20.51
